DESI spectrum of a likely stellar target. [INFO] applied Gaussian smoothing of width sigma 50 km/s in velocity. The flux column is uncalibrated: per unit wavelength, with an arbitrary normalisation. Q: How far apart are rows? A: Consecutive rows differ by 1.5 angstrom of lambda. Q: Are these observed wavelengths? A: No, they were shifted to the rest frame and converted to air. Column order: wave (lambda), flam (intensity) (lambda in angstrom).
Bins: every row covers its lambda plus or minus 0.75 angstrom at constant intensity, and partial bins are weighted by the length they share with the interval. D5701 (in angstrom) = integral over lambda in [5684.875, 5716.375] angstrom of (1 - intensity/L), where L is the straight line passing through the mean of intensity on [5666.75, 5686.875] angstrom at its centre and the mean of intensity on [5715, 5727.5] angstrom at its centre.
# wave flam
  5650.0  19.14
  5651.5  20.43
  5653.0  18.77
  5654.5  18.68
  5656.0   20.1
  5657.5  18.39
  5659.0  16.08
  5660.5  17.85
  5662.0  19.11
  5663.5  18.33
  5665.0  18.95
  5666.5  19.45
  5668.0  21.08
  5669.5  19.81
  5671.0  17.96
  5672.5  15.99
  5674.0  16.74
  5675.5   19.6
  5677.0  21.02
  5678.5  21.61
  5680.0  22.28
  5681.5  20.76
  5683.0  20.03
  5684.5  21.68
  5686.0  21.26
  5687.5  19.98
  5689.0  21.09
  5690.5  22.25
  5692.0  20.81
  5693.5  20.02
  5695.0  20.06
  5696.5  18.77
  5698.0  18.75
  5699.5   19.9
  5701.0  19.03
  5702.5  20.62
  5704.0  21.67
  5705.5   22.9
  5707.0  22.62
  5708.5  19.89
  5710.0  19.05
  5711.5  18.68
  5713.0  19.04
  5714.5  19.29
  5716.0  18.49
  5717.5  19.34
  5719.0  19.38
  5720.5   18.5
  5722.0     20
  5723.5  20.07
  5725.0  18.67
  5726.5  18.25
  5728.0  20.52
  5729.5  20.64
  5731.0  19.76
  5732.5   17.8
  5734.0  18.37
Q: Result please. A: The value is -1.2 angstrom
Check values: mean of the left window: 20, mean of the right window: 19.1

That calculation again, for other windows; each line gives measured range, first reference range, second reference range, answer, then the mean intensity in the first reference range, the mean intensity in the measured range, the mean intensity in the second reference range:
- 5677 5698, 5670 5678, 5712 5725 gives -2.36 angstrom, 18.4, 20.7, 19.2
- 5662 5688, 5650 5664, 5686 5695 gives 0.06 angstrom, 18.7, 19.8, 20.8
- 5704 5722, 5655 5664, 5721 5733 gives -0.56 angstrom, 18.3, 19.8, 19.5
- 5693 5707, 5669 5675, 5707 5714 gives -0.96 angstrom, 17.6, 20.3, 19.5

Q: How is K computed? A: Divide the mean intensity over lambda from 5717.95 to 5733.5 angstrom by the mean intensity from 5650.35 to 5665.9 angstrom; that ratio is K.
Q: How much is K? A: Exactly 1.0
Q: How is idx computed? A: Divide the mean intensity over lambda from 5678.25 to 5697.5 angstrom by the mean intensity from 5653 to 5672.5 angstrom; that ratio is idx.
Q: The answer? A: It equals 1.1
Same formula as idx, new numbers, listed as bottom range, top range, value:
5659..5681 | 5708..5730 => 1.01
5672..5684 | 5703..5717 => 1.02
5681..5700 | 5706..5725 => 0.96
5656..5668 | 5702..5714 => 1.10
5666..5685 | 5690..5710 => 1.03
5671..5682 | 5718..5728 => 0.98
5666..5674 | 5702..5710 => 1.14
